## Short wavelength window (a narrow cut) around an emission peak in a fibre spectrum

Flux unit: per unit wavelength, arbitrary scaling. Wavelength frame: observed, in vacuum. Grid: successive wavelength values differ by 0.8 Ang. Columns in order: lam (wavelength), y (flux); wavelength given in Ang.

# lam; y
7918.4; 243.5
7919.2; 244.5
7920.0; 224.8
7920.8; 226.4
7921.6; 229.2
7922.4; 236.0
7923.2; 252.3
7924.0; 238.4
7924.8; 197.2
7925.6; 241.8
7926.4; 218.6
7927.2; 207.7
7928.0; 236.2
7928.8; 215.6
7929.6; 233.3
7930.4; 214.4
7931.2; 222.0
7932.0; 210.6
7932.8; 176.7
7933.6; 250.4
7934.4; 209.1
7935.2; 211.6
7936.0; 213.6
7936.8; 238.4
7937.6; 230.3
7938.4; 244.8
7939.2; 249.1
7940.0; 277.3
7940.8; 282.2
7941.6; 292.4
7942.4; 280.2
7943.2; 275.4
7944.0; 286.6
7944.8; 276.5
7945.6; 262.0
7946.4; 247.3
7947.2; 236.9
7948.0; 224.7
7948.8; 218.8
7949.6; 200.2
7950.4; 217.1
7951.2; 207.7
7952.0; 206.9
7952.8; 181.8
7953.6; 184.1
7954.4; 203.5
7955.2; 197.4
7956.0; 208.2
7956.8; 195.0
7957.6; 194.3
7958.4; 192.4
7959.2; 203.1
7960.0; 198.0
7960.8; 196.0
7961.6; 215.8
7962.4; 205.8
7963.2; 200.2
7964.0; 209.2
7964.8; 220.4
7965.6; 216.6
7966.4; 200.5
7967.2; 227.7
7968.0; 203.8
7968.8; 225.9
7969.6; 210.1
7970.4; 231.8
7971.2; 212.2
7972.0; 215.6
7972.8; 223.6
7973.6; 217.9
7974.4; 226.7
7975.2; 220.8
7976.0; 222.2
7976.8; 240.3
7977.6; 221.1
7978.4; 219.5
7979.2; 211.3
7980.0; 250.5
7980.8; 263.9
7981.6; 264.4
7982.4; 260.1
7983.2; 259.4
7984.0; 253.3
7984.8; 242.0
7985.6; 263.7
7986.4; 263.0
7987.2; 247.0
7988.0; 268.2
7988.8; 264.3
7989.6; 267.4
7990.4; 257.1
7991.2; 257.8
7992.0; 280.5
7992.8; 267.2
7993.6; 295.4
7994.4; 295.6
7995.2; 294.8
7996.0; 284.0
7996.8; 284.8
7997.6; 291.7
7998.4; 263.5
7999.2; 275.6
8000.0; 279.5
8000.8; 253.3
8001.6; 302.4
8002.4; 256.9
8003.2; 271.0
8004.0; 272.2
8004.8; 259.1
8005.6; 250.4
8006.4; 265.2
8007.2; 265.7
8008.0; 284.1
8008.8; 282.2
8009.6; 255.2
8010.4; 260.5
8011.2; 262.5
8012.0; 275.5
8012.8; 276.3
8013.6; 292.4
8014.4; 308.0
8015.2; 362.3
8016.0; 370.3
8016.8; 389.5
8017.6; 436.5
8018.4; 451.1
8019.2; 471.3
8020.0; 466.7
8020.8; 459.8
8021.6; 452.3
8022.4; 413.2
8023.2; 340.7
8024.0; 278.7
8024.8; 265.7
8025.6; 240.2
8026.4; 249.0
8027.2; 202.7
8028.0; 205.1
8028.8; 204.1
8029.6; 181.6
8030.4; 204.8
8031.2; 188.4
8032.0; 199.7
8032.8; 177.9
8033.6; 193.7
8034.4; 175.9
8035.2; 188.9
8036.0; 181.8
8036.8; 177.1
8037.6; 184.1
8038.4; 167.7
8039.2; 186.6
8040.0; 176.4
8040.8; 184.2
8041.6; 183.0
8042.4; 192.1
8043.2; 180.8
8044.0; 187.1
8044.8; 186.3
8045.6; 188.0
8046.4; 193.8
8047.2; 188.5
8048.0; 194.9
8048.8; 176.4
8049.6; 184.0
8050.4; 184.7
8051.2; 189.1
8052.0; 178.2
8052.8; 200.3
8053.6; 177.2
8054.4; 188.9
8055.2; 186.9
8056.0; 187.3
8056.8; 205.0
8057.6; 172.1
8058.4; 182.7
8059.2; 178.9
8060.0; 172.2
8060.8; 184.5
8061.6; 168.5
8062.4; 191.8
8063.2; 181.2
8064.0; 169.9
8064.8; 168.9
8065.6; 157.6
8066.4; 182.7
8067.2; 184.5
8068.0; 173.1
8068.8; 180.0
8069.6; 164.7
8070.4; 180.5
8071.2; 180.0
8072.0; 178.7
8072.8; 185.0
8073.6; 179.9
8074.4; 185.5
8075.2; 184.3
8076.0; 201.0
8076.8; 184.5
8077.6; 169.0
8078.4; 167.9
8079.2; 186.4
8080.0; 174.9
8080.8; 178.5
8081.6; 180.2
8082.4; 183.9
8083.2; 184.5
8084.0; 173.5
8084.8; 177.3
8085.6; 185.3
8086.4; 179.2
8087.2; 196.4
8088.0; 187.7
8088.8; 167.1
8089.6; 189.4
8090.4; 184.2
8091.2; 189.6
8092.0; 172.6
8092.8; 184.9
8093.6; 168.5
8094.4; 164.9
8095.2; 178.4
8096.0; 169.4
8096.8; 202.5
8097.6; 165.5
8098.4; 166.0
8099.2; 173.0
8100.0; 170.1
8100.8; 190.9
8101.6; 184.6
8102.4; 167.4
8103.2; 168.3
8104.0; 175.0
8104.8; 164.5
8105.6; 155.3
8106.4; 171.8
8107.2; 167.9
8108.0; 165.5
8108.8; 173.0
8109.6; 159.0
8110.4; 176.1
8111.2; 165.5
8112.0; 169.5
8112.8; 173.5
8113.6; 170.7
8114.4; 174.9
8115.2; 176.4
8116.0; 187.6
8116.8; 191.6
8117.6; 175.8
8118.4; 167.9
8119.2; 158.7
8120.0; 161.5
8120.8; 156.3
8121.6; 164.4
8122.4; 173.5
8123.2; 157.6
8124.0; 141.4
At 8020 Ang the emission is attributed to [O III]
